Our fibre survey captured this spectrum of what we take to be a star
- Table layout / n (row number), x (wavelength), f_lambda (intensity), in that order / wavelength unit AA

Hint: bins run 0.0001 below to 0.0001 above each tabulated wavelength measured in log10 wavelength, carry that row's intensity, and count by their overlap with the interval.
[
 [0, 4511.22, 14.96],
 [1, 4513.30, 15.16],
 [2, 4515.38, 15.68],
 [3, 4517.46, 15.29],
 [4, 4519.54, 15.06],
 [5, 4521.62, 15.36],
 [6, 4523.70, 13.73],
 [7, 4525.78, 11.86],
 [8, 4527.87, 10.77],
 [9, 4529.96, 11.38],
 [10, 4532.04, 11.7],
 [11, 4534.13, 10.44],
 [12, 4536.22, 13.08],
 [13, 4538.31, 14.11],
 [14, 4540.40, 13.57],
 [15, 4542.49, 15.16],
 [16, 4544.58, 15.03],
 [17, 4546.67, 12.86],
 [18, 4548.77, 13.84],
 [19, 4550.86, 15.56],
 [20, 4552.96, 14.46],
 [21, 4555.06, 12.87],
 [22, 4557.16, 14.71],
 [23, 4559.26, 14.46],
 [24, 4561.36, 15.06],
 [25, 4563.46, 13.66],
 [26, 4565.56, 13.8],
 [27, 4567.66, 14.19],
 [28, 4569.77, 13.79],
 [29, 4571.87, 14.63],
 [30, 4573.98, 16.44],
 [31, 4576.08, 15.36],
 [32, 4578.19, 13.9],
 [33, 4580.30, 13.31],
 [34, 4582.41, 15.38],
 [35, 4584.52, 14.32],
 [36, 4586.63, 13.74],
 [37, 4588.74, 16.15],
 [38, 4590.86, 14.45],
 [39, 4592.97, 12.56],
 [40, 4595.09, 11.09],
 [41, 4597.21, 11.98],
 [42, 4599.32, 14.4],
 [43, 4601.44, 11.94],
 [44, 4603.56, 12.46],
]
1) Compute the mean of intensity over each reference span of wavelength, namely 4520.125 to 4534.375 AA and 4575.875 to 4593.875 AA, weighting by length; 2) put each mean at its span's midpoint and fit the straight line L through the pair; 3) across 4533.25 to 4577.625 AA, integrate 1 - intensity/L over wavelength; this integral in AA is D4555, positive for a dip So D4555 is -2.8 AA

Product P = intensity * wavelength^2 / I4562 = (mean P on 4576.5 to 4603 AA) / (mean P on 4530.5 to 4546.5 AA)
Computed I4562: 1.1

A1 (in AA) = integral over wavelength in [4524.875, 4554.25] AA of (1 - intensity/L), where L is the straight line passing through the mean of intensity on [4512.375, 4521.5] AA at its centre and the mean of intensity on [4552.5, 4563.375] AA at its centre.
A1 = 3.1 AA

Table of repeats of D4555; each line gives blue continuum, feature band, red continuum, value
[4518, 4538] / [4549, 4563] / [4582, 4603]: -1.5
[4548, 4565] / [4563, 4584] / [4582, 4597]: -0.6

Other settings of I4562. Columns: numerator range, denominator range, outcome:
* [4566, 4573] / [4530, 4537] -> 1.24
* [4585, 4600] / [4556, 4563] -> 0.94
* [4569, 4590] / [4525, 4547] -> 1.18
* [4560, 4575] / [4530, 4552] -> 1.09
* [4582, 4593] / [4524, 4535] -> 1.31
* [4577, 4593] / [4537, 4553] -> 1.02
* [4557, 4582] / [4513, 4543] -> 1.10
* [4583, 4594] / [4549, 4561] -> 1.01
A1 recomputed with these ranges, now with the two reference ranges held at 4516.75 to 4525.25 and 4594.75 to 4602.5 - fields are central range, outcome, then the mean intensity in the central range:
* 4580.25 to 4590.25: -1.4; 14.7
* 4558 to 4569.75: -0.6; 14.2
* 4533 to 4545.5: 0.5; 13.5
